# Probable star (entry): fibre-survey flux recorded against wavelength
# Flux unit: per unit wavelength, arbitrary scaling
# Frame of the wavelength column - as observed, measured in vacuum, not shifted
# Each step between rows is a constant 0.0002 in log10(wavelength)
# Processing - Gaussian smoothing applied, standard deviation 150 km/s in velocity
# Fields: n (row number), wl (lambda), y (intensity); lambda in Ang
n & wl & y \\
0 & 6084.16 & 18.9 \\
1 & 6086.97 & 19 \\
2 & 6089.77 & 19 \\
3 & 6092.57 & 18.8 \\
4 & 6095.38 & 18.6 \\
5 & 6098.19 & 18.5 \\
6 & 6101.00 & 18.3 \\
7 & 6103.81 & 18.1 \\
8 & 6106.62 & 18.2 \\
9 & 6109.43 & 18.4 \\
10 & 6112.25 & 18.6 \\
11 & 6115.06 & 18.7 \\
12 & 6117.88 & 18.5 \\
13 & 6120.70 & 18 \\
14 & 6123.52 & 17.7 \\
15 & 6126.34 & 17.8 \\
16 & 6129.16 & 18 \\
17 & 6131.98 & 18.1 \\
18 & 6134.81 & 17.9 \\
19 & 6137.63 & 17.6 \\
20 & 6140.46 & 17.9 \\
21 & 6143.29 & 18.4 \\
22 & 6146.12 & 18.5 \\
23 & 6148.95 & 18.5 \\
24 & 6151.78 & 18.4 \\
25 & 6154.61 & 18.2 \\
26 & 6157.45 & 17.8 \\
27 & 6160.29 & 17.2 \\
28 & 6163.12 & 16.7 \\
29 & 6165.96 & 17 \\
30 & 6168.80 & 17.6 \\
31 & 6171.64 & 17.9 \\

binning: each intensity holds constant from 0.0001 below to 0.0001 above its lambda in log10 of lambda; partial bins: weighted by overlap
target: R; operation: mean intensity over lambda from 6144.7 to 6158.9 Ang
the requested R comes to 18.3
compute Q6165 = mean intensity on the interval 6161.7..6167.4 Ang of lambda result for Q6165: 16.9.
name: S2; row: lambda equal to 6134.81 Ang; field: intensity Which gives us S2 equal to 17.9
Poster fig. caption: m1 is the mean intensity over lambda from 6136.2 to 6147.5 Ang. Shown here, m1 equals 18.1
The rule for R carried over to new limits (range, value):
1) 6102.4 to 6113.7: 18.3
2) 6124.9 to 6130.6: 17.9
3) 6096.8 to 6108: 18.3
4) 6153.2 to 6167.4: 17.4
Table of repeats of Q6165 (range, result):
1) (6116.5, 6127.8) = 18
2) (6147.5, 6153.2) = 18.5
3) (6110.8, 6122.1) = 18.4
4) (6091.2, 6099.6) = 18.6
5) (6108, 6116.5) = 18.6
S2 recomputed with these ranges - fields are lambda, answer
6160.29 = 17.2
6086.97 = 19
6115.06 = 18.7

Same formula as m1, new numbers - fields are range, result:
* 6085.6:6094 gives 18.9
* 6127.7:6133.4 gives 18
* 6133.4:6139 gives 17.8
